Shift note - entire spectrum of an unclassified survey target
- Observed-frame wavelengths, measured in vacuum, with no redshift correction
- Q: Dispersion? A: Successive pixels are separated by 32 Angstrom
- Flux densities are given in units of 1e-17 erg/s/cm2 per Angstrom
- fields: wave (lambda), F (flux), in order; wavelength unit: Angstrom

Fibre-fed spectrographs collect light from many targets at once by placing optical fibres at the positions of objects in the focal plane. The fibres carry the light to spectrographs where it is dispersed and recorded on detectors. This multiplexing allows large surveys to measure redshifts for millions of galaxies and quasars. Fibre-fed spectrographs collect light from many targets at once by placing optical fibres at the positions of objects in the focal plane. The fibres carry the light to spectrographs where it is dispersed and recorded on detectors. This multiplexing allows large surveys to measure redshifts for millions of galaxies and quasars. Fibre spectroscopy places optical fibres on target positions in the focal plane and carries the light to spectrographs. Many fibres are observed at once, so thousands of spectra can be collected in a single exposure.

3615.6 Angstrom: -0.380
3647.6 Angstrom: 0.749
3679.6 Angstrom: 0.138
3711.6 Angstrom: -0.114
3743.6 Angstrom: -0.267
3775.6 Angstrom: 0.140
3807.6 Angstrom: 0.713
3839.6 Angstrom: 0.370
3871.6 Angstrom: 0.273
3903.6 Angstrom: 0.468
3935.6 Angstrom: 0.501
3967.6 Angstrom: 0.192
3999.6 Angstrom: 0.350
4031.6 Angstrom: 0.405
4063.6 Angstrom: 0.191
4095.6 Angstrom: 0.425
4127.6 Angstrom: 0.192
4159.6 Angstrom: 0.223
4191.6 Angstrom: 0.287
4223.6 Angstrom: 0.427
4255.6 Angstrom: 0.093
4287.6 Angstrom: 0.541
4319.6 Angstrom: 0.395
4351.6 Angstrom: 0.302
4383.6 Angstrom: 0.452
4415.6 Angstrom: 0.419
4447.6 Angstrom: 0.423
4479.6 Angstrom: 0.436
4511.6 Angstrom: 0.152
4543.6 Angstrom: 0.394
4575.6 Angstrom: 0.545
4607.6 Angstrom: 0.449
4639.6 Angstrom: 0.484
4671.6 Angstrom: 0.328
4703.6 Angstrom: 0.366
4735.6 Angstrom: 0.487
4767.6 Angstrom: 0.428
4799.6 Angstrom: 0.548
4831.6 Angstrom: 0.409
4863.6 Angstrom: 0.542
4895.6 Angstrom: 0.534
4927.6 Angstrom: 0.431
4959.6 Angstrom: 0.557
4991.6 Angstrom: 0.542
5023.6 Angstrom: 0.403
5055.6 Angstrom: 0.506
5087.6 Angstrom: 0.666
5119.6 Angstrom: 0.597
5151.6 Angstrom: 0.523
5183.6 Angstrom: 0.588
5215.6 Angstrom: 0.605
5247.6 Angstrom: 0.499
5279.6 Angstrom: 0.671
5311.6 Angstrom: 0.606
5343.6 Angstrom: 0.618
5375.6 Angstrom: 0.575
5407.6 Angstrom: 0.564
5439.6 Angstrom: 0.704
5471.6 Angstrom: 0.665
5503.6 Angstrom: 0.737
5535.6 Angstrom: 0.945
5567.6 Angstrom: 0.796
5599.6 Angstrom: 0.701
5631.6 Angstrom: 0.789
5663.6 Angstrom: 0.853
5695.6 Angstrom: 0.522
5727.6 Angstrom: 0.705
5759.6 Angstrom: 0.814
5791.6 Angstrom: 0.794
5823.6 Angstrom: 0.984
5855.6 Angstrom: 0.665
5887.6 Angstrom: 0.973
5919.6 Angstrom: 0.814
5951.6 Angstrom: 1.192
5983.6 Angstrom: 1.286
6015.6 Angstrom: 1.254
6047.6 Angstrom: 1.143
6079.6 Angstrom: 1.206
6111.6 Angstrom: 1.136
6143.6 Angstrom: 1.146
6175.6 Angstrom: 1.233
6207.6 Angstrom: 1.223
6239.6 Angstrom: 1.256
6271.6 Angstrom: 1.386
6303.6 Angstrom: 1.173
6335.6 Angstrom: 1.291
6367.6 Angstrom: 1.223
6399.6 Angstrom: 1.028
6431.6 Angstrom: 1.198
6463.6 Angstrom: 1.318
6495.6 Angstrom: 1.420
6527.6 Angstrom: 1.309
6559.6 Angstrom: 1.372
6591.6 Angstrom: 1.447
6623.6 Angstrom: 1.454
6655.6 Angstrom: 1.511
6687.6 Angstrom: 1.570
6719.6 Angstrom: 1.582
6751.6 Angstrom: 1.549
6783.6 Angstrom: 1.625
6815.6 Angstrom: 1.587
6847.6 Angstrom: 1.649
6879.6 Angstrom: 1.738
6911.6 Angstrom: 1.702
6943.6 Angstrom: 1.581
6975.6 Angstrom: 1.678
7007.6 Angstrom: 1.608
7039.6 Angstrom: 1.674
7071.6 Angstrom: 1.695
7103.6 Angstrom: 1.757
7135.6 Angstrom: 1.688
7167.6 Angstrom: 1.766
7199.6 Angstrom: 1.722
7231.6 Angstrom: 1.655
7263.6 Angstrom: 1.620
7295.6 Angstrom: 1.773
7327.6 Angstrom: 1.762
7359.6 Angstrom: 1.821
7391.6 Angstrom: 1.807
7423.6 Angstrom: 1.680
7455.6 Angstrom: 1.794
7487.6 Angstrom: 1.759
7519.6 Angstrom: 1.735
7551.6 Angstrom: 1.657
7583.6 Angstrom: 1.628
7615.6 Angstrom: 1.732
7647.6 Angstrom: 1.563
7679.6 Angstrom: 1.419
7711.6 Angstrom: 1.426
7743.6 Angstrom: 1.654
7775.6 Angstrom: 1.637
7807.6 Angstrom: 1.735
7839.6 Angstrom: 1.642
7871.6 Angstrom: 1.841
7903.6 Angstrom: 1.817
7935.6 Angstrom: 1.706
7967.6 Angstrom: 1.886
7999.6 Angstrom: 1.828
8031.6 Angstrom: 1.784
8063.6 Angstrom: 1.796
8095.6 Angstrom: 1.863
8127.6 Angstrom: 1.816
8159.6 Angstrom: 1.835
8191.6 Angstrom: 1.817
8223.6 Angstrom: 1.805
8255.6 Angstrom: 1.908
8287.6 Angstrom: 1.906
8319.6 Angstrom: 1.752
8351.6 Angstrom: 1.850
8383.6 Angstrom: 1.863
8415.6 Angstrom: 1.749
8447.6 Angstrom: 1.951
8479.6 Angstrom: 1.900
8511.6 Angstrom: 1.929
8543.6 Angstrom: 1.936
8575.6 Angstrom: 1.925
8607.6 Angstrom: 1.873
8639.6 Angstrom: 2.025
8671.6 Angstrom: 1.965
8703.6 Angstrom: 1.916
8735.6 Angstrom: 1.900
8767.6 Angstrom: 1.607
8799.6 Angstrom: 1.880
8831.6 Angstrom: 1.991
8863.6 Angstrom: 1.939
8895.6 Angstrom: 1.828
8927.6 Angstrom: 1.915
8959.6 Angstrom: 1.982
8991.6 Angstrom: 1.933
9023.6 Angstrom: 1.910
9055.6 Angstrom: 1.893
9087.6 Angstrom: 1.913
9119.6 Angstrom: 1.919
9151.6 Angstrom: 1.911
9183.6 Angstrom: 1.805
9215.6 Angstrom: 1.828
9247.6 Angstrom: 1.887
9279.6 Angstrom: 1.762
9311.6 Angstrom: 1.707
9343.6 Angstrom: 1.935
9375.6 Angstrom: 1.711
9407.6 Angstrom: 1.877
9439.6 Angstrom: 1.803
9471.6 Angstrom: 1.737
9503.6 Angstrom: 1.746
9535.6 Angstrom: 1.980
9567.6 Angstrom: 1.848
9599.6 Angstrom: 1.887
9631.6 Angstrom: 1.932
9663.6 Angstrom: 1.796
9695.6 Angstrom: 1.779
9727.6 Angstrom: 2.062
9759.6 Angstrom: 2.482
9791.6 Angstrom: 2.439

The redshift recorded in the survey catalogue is 0.489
